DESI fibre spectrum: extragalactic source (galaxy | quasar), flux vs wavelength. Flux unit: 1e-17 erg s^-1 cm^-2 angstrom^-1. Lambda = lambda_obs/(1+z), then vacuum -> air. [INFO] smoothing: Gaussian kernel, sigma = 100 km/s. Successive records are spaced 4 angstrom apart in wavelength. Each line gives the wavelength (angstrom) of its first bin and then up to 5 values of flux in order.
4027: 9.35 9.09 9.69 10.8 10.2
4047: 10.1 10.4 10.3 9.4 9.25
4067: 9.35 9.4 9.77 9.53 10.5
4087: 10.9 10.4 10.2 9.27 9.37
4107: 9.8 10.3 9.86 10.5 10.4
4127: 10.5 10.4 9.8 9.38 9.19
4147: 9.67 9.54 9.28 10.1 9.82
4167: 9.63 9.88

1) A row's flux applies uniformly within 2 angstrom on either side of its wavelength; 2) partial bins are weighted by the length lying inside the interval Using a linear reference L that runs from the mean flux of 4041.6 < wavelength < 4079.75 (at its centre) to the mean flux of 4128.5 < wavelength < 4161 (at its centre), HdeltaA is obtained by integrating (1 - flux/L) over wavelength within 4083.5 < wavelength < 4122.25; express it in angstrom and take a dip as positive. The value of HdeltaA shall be -1.46 angstrom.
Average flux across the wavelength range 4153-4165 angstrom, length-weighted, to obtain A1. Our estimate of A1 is 9.73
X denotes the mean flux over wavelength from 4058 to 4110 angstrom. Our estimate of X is 9.8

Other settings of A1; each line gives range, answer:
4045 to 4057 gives 10.3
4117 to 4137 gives 10.3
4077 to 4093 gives 10.3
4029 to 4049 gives 9.98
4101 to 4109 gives 9.59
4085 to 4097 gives 10.5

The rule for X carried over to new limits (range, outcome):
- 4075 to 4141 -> 10.1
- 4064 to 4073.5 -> 9.38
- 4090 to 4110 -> 9.8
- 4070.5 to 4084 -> 9.79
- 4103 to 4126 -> 10.1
